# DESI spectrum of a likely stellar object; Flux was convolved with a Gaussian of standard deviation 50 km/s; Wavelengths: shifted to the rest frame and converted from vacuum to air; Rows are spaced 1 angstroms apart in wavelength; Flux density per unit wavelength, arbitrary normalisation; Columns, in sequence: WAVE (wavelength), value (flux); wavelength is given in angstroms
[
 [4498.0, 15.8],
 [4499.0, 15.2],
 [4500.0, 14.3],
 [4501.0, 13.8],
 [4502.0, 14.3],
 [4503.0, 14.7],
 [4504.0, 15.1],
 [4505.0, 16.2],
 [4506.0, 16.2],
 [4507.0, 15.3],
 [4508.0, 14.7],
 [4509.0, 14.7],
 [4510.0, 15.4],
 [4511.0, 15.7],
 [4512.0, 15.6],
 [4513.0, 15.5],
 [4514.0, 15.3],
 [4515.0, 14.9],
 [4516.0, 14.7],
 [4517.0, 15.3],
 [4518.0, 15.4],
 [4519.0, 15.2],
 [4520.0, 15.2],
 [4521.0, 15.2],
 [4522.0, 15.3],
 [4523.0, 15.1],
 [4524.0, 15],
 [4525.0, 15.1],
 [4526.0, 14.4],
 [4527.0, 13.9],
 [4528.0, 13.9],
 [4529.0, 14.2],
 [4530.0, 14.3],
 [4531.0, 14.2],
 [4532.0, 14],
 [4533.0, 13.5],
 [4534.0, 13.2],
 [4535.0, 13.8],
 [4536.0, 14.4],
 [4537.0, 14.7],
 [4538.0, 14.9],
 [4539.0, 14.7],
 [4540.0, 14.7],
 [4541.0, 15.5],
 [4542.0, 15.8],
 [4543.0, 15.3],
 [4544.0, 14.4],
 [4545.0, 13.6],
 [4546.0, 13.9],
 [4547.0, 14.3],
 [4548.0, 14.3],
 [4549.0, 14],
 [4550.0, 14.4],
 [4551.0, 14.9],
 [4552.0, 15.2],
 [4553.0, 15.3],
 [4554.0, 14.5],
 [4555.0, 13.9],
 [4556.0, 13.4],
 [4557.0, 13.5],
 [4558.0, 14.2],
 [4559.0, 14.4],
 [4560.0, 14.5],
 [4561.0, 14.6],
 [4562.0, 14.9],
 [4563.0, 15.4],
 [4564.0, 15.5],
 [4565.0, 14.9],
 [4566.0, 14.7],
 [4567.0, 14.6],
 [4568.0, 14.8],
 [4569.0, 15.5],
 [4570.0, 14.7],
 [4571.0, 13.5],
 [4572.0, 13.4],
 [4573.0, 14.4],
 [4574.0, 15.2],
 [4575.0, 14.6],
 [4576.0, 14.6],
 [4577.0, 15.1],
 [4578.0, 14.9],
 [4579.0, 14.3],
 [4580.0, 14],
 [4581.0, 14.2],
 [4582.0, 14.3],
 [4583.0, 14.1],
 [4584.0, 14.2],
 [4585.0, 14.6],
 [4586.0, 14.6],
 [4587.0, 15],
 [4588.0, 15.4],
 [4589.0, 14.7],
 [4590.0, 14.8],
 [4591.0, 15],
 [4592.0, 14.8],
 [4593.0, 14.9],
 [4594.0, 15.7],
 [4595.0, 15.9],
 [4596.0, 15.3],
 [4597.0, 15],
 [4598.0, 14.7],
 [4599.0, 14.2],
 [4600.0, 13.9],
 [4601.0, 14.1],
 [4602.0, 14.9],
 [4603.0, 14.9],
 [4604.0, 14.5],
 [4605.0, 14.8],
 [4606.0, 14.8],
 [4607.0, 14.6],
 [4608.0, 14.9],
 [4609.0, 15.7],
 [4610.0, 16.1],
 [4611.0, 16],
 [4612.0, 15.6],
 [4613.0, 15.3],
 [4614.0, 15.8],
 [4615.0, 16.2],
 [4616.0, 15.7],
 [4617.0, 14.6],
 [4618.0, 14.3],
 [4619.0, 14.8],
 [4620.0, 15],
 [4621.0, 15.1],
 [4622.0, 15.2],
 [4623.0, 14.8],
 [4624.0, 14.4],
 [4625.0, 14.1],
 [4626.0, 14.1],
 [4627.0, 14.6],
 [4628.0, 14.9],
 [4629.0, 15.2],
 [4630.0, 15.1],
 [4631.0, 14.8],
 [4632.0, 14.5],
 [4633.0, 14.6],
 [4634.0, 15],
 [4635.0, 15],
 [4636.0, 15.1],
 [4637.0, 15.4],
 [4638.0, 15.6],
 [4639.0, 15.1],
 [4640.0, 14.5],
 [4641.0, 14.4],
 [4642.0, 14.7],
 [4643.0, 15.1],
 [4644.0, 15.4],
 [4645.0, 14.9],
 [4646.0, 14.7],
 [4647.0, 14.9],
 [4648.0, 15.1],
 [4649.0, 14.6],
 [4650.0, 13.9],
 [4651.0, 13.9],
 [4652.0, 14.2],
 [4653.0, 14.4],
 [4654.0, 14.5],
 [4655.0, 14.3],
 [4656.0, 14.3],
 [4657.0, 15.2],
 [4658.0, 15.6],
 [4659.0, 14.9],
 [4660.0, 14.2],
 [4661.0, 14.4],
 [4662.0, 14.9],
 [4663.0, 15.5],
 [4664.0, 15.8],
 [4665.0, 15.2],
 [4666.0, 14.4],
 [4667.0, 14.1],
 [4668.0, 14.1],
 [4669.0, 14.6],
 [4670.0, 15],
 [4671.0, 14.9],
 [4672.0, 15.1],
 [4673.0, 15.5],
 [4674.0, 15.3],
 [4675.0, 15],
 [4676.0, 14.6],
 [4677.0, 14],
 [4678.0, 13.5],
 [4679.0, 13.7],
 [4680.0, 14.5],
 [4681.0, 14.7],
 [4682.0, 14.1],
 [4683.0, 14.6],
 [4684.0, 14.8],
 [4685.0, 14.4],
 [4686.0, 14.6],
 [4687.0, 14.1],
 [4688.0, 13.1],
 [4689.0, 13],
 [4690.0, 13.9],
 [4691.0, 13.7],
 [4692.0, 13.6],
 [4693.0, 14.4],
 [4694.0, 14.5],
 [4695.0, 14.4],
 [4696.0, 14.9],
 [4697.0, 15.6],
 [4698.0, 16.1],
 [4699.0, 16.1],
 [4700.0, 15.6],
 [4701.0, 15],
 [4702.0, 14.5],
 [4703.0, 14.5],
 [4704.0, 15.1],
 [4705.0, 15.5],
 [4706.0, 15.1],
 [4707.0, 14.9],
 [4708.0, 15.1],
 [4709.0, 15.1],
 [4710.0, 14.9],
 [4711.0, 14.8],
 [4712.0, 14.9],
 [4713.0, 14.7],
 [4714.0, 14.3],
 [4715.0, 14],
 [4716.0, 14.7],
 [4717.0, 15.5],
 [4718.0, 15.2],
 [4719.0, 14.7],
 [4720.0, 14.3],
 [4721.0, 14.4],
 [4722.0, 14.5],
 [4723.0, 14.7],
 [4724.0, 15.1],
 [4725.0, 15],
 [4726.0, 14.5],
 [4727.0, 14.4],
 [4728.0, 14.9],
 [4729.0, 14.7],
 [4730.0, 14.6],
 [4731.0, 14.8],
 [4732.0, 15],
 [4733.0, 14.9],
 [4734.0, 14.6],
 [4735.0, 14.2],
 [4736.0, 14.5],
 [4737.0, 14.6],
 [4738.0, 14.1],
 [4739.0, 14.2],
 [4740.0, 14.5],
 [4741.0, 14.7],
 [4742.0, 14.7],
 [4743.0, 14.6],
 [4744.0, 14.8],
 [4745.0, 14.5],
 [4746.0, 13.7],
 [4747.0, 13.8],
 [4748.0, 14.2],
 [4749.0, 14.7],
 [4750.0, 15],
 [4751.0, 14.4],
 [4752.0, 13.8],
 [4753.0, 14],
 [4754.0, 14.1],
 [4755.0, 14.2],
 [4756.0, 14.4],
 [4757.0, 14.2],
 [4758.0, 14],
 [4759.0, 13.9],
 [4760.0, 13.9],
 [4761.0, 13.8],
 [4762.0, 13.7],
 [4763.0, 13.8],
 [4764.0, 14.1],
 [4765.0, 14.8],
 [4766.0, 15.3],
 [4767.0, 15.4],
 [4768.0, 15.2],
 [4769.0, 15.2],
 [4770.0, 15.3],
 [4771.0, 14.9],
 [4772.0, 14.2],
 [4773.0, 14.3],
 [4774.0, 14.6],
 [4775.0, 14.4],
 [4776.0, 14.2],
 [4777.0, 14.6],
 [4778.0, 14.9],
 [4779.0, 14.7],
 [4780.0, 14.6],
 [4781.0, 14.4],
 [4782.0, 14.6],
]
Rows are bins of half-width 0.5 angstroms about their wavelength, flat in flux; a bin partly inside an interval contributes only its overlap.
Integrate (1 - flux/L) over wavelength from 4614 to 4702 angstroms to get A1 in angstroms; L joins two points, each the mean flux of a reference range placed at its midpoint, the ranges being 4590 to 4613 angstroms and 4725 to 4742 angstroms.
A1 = 0.7 angstroms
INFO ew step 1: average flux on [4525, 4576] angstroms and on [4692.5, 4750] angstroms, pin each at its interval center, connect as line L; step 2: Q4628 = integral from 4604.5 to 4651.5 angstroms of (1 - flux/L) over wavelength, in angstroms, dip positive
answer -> -1.2 angstroms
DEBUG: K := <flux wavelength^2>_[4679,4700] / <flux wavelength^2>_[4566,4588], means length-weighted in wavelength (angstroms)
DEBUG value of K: 1.0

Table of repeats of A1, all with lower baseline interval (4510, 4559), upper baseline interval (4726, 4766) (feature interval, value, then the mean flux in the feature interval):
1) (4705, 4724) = -0.5 angstroms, 14.8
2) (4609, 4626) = -0.8 angstroms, 15.2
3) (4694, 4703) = -0.5 angstroms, 15.2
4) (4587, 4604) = -0.4 angstroms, 14.9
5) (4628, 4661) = -0.7 angstroms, 14.8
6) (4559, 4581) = -0.1 angstroms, 14.7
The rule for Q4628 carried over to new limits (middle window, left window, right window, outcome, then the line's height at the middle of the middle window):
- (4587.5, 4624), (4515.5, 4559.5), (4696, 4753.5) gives -1.12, 14.6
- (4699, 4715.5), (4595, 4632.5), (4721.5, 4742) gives -0.25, 14.7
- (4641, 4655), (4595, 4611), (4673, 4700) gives 0.05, 14.7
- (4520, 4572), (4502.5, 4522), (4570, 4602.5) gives 1.60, 15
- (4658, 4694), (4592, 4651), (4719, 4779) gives 0.66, 14.7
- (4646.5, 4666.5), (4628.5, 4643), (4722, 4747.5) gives 0.20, 14.9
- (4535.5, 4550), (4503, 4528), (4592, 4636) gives 0.48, 15.1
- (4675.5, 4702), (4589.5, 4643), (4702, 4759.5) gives 0.50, 14.7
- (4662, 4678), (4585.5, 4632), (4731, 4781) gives -0.08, 14.8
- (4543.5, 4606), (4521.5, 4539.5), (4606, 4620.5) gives 1.16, 14.9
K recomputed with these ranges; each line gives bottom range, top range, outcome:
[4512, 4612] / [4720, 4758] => 1.06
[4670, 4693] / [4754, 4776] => 1.04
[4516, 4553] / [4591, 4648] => 1.06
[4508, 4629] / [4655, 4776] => 1.05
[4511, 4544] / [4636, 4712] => 1.06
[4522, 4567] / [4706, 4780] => 1.09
